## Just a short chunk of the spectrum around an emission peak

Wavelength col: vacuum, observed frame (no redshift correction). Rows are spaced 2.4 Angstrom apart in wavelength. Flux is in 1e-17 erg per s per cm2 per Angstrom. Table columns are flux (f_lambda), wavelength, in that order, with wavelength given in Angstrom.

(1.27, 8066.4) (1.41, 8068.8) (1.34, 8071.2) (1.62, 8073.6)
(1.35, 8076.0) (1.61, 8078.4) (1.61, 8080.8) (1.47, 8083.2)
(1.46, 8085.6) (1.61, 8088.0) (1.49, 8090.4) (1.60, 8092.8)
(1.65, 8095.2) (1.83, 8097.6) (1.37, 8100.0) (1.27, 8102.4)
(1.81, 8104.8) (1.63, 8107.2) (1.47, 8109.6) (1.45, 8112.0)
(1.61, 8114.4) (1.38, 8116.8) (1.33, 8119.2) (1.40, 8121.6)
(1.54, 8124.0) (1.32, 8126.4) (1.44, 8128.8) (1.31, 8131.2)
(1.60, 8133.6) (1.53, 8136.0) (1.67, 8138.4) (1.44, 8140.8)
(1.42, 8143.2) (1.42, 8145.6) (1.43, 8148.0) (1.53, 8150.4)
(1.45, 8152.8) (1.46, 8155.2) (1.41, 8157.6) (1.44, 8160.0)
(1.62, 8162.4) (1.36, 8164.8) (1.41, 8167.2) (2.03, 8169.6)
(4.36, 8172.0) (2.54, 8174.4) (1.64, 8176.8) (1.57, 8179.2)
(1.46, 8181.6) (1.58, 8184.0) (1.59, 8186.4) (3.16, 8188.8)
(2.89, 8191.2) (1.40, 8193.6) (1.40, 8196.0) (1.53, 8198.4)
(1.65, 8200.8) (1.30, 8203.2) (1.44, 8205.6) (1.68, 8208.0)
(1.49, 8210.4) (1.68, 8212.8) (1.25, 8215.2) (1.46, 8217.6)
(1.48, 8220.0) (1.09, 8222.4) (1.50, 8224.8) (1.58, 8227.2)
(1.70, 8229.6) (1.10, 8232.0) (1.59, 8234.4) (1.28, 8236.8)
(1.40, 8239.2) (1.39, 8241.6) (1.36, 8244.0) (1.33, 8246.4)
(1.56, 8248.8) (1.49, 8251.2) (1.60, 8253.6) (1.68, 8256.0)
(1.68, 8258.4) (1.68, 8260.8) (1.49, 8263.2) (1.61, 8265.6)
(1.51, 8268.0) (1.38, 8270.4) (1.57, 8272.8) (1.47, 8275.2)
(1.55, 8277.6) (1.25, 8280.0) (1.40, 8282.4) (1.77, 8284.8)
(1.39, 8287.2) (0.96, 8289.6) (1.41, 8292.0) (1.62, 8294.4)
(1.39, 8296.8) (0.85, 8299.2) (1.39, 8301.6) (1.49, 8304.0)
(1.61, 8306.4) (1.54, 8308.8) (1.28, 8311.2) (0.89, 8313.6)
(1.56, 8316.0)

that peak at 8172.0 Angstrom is [S II] 6716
